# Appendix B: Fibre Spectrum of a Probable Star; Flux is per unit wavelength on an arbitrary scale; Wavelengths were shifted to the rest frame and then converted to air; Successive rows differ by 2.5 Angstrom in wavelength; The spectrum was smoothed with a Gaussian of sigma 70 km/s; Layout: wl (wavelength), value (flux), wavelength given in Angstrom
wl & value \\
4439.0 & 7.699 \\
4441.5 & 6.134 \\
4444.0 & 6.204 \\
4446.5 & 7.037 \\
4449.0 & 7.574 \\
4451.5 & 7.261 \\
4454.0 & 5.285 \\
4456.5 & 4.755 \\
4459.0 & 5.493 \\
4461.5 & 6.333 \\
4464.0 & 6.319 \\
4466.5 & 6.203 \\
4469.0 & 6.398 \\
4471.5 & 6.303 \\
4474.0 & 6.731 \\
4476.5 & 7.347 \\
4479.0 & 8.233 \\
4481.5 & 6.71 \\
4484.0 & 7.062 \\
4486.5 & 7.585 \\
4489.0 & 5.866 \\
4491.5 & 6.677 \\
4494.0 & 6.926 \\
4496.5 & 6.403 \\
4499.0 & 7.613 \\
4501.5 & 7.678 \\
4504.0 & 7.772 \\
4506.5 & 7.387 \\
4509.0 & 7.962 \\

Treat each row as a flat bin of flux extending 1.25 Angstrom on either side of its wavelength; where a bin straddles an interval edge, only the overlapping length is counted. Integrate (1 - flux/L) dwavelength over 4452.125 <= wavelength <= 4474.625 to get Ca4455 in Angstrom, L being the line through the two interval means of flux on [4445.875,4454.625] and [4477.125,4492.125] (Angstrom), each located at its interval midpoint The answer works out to 3.1 Angstrom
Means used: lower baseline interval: 6.88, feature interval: 5.99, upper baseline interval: 7.05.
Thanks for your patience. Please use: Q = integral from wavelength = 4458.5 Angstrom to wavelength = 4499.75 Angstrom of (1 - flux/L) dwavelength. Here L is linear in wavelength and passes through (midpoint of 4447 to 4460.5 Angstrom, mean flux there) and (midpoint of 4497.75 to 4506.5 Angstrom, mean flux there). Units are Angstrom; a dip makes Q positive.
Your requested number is 1.1 Angstrom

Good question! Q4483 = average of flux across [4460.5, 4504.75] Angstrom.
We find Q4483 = 6.89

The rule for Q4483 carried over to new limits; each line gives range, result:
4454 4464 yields 5.6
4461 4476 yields 6.43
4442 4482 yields 6.5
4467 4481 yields 6.94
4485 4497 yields 6.72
